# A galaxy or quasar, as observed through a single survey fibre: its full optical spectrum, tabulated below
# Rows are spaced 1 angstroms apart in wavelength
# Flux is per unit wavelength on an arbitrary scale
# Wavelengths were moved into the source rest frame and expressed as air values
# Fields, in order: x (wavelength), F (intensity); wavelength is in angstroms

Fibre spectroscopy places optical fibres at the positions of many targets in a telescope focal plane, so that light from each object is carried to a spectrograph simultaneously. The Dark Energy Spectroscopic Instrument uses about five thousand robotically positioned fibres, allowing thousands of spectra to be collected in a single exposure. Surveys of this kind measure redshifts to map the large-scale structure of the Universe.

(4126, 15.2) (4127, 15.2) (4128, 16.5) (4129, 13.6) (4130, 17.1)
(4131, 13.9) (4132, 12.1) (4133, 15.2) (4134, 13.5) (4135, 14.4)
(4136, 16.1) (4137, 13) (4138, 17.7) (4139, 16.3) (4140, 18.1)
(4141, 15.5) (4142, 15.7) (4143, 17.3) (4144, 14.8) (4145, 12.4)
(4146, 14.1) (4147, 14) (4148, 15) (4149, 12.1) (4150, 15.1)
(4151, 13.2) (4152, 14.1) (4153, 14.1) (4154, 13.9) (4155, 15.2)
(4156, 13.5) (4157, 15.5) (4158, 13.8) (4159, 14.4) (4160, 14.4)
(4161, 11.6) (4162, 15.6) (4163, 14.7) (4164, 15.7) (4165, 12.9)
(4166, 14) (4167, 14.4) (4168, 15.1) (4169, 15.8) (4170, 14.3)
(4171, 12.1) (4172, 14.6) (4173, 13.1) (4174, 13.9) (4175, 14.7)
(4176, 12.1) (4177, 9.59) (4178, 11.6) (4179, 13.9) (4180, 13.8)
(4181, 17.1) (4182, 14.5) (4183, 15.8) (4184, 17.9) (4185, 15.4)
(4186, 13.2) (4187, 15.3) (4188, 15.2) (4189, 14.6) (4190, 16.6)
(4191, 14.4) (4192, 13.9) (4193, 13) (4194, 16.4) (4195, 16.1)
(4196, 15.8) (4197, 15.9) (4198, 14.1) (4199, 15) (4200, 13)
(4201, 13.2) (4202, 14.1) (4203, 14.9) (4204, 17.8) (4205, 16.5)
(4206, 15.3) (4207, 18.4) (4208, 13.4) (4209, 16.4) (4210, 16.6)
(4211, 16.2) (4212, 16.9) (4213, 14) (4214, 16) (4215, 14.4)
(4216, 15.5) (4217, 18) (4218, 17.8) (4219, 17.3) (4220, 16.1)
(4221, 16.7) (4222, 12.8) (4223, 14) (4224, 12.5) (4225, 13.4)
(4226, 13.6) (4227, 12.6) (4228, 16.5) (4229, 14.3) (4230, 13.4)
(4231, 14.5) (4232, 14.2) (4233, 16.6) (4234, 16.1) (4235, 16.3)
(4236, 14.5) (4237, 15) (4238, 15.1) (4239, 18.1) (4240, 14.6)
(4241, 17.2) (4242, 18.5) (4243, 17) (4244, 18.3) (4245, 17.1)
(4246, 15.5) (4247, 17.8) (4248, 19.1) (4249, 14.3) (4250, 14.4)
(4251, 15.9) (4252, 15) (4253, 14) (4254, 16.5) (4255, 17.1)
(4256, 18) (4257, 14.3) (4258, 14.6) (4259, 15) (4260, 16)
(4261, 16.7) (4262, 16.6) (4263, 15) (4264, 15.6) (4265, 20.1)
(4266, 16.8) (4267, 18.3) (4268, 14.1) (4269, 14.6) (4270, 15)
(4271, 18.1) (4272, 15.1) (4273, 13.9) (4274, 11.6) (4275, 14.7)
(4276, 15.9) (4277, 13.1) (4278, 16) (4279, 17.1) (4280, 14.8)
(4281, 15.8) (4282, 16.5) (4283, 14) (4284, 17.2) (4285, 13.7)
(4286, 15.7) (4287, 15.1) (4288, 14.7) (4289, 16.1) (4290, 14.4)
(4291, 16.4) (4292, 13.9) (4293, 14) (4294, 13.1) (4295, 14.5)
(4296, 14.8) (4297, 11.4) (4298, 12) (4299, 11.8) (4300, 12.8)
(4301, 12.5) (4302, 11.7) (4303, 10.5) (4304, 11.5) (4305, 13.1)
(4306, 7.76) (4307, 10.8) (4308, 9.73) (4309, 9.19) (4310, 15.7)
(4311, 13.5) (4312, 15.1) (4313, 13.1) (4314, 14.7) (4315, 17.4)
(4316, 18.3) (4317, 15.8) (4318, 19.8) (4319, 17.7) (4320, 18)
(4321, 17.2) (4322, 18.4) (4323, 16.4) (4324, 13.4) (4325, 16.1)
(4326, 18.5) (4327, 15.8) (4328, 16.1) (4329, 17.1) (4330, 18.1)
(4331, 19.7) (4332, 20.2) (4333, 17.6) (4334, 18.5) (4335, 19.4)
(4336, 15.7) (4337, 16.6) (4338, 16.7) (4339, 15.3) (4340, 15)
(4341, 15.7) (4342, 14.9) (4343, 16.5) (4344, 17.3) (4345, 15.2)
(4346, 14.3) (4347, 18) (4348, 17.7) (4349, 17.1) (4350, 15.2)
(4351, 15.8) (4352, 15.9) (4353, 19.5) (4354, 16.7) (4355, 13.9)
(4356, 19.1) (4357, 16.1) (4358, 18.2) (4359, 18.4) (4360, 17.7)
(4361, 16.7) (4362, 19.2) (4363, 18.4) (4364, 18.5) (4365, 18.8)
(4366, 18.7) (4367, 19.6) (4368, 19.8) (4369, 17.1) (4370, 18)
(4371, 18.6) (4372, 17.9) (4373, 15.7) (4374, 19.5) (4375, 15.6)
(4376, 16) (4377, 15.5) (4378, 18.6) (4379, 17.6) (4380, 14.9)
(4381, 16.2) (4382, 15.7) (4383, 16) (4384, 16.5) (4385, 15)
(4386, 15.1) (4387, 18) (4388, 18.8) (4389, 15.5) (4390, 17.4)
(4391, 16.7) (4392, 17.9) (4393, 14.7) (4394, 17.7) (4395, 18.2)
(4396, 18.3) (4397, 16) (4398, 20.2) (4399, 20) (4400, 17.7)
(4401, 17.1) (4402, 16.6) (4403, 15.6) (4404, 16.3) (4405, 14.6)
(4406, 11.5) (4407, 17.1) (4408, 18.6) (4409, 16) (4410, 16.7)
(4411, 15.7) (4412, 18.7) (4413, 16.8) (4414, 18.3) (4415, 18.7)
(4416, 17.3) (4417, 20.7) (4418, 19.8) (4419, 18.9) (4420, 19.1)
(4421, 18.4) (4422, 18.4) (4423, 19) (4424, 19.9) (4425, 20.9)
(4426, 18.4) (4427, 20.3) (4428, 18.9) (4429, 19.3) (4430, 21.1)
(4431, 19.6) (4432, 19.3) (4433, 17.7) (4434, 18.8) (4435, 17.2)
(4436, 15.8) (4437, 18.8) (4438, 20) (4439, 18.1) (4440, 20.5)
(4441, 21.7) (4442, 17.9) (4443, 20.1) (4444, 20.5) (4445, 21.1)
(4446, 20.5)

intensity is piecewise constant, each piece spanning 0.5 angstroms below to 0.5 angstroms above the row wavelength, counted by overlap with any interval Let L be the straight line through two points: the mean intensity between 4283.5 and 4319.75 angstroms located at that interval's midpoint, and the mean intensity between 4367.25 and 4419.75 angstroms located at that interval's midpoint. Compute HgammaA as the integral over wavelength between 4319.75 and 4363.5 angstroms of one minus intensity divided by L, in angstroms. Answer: -4.76 angstroms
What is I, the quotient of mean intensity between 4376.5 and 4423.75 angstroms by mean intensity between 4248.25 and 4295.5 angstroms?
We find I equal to 1.12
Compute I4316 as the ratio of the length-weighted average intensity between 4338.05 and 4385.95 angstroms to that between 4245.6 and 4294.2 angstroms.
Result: 1.1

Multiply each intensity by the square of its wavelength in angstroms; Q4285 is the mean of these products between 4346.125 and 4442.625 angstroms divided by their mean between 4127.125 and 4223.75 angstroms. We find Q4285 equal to 1.32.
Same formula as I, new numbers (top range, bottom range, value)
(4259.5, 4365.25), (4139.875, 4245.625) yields 1.05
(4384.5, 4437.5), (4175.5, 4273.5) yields 1.15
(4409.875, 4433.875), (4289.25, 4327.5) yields 1.32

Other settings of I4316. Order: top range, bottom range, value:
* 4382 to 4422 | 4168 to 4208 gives 1.17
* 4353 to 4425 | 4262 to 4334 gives 1.16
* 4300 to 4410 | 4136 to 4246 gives 1.10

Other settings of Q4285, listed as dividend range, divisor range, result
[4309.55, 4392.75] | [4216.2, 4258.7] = 1.14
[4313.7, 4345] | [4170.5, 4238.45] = 1.21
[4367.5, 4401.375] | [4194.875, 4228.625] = 1.22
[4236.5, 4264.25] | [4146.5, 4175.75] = 1.19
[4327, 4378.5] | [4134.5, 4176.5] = 1.31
